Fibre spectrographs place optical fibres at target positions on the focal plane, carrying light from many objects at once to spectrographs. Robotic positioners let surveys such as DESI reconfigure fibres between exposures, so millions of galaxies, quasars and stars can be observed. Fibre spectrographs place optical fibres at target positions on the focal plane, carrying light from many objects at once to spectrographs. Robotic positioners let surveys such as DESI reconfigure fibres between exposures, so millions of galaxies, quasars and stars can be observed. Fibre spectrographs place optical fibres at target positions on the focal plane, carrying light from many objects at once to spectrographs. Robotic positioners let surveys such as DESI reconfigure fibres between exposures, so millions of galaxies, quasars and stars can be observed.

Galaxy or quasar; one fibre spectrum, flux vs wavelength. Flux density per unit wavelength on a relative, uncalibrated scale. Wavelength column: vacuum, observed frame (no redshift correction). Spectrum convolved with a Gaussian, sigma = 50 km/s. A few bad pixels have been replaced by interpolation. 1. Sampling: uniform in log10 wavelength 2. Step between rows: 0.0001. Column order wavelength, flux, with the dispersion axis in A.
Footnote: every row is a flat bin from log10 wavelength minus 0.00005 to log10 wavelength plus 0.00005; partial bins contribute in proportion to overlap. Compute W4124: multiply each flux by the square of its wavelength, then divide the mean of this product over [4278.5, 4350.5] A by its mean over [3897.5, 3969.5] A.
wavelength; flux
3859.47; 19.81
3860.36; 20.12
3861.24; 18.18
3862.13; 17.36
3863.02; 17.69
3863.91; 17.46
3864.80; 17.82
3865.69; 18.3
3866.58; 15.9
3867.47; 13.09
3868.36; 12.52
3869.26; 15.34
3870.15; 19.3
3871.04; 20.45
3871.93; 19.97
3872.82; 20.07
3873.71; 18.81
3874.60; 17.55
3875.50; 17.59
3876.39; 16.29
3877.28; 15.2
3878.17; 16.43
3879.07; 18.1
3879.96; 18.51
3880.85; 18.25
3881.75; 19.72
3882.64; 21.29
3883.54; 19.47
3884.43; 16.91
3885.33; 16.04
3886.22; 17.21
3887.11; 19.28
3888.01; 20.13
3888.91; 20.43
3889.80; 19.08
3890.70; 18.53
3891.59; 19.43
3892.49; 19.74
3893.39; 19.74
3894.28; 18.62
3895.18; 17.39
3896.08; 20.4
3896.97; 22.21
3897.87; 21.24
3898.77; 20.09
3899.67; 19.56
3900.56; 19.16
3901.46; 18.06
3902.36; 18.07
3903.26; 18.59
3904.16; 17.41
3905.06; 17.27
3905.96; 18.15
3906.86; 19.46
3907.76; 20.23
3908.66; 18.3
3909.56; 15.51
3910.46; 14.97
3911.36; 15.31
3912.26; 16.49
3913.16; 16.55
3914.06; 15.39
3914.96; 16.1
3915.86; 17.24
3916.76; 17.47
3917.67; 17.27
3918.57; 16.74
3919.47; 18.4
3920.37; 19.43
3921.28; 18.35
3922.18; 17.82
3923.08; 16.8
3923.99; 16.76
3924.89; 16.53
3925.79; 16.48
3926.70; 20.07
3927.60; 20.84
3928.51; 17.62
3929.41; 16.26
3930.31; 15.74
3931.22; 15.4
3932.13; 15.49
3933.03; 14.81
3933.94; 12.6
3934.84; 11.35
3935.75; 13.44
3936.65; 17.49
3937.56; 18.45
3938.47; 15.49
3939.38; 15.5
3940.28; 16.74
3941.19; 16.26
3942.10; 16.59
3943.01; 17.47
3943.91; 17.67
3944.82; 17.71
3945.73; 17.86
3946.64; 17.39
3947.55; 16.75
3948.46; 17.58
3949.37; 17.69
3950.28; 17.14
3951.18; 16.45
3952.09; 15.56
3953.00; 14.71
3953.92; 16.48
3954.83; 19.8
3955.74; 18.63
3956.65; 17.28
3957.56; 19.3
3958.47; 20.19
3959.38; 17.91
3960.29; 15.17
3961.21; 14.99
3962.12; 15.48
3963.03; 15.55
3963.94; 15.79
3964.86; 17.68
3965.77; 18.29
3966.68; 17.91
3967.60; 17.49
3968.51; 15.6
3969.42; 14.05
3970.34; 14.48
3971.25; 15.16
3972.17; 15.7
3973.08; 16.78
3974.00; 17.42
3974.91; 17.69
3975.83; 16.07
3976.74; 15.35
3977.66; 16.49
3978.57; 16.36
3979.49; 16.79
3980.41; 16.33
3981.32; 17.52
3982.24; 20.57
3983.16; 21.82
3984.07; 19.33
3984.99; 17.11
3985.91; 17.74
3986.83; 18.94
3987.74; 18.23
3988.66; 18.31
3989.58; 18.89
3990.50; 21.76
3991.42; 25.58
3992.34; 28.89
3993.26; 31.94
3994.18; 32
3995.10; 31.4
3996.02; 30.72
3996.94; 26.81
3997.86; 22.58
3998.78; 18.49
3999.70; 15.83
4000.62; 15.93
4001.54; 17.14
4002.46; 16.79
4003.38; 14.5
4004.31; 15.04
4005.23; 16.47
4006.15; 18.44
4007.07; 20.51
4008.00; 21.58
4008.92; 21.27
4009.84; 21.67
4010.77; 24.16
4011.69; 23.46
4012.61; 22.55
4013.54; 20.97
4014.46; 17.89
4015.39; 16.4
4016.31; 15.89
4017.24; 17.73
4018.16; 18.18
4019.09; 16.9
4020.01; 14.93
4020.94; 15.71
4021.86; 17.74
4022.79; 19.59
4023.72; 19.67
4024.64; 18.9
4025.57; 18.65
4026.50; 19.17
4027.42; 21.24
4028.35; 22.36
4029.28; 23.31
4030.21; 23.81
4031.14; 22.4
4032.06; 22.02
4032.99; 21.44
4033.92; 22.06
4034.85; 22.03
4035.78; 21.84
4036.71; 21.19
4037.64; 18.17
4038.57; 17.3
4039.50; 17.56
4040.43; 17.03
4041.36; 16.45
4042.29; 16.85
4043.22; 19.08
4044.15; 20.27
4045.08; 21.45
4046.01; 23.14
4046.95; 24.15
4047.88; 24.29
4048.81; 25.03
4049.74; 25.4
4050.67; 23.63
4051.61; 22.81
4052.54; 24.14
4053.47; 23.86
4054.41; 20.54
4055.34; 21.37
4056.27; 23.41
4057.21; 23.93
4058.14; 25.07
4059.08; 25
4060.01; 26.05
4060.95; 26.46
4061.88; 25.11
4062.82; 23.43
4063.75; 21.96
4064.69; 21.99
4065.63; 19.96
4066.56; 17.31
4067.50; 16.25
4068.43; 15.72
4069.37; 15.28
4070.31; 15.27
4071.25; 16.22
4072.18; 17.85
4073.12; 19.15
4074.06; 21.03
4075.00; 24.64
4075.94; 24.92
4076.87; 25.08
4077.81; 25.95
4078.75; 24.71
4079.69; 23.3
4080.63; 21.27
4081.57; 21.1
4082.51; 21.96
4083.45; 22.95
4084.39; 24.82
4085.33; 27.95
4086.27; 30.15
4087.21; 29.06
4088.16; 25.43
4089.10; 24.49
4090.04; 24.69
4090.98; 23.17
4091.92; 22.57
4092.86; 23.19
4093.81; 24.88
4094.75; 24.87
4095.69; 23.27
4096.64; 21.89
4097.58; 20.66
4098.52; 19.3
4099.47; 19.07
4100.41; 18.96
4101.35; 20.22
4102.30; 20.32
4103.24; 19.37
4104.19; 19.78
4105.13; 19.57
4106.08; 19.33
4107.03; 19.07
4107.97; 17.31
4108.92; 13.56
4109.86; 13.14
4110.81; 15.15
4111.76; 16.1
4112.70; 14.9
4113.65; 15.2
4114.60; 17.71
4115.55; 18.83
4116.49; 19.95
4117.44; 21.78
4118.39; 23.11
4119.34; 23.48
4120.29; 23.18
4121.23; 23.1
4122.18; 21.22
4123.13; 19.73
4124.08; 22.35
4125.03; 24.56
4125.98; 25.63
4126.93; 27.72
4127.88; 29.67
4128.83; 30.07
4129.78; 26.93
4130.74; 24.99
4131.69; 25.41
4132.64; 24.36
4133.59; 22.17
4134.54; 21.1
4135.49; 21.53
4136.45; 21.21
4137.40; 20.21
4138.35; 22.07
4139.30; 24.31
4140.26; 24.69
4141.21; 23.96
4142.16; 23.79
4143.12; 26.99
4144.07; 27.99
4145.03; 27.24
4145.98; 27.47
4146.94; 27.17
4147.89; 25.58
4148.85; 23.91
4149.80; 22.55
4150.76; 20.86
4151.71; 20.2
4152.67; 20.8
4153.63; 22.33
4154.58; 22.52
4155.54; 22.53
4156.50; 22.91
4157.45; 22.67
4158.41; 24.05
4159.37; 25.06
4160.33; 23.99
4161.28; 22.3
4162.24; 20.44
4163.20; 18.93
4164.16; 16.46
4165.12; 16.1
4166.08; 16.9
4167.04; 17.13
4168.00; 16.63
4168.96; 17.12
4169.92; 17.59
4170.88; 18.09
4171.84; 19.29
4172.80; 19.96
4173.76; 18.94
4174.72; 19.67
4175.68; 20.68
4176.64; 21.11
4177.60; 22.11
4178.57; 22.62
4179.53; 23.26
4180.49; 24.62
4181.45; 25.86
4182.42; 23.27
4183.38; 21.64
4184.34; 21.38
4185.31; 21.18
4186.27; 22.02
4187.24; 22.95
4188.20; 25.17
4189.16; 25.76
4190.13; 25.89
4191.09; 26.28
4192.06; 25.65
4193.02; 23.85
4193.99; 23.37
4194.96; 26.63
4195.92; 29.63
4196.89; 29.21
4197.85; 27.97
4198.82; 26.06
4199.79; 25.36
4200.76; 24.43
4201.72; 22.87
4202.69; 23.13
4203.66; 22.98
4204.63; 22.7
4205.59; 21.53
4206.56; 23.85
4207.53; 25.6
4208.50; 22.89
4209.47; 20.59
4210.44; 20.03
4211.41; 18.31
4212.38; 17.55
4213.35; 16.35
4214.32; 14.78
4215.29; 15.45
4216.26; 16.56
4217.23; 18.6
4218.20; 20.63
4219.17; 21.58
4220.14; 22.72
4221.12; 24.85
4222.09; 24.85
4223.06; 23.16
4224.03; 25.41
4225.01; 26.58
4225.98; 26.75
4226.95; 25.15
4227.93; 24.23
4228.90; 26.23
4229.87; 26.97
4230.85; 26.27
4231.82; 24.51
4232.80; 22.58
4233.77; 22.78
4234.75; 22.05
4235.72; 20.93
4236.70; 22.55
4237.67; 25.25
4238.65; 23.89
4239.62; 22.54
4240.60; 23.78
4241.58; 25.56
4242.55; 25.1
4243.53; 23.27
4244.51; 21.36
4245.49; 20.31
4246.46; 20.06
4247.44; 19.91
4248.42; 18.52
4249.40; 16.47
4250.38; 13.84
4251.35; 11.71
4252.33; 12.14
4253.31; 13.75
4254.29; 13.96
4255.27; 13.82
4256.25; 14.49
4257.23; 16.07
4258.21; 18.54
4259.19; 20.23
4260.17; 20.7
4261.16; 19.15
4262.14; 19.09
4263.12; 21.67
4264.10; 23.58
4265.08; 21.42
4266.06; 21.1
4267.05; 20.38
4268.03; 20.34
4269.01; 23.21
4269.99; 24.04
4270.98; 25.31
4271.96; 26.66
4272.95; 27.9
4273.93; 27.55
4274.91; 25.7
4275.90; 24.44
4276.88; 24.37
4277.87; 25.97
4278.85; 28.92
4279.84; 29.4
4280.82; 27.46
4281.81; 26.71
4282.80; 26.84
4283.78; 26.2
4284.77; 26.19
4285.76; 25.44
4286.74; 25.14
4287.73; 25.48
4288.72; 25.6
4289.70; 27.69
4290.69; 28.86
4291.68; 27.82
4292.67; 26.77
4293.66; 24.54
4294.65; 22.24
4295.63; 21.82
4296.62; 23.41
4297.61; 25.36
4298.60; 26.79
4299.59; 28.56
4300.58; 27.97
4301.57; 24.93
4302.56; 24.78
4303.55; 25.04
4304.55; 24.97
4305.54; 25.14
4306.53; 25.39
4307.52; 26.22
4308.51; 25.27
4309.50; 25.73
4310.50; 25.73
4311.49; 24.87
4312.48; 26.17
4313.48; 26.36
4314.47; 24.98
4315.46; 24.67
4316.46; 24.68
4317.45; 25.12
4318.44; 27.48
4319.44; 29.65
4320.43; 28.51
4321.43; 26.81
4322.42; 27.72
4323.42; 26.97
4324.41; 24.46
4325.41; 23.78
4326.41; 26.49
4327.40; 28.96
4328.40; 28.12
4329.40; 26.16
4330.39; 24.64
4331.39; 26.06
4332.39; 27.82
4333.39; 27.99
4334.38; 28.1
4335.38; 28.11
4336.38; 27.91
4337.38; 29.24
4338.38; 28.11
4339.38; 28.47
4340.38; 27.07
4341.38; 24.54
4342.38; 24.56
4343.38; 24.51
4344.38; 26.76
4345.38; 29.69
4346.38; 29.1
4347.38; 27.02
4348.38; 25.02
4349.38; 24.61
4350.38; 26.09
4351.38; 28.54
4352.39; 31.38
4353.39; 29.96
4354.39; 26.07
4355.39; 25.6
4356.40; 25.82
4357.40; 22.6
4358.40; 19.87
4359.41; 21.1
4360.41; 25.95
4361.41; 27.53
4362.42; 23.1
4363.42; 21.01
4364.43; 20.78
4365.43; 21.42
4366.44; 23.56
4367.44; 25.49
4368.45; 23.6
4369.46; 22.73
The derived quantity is 1.9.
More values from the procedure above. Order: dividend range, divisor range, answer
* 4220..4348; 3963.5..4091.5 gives 1.33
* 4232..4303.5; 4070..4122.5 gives 1.17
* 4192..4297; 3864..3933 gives 1.51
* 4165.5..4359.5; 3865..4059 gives 1.47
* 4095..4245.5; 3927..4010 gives 1.35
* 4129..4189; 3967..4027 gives 1.25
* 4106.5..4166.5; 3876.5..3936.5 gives 1.40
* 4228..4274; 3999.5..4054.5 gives 1.17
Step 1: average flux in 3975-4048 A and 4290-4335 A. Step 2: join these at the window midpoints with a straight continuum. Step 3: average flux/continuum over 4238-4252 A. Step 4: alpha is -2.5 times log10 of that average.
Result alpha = 0.209 mag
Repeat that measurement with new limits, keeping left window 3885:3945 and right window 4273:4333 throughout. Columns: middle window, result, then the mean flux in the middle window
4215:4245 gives 0.05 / 23.3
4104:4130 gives 0.07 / 20.8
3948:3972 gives 0.11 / 16.8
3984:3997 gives -0.23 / 23.9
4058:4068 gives -0.08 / 22.5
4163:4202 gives 0.06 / 22.3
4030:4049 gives -0.02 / 20.7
